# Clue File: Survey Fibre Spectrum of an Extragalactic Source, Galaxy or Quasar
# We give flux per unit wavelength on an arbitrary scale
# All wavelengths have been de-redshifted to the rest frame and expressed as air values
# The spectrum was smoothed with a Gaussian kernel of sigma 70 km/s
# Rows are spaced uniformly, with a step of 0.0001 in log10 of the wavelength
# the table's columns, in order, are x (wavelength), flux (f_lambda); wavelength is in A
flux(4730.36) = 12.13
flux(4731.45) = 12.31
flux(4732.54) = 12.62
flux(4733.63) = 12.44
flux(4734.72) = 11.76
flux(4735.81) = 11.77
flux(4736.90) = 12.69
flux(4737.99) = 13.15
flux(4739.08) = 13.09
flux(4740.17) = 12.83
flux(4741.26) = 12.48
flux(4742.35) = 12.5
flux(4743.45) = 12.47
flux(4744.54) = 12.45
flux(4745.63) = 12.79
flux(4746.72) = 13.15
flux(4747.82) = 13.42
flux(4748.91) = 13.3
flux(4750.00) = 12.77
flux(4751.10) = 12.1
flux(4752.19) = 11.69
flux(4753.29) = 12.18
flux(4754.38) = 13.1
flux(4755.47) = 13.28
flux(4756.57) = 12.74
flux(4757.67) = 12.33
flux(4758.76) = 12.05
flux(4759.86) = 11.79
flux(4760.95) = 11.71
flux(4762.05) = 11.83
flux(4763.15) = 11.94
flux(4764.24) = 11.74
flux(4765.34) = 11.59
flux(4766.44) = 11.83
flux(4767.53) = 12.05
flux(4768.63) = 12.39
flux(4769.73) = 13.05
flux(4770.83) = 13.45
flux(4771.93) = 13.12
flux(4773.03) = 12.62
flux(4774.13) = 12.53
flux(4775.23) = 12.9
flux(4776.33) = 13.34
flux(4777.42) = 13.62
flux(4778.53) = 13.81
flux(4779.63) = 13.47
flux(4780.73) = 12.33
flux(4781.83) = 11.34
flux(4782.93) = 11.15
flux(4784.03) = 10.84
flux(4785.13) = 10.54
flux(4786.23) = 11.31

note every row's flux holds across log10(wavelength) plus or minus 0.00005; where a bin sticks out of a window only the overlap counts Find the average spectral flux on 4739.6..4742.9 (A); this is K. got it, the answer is 12.6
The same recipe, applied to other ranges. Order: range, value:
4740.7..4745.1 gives 12.5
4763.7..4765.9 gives 11.6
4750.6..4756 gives 12.5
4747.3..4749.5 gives 13.4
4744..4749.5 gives 13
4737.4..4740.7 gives 13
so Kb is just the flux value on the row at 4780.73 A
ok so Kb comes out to 12.33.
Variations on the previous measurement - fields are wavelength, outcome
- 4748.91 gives 13.3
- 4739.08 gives 13.09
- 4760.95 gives 11.71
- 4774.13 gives 12.53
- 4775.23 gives 12.9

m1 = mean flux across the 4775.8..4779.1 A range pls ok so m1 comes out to 13.6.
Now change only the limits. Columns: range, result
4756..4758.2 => 12.5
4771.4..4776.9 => 12.9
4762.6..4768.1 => 11.8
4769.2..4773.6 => 13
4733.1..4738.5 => 12.4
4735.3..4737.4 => 12.2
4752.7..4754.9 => 12.6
